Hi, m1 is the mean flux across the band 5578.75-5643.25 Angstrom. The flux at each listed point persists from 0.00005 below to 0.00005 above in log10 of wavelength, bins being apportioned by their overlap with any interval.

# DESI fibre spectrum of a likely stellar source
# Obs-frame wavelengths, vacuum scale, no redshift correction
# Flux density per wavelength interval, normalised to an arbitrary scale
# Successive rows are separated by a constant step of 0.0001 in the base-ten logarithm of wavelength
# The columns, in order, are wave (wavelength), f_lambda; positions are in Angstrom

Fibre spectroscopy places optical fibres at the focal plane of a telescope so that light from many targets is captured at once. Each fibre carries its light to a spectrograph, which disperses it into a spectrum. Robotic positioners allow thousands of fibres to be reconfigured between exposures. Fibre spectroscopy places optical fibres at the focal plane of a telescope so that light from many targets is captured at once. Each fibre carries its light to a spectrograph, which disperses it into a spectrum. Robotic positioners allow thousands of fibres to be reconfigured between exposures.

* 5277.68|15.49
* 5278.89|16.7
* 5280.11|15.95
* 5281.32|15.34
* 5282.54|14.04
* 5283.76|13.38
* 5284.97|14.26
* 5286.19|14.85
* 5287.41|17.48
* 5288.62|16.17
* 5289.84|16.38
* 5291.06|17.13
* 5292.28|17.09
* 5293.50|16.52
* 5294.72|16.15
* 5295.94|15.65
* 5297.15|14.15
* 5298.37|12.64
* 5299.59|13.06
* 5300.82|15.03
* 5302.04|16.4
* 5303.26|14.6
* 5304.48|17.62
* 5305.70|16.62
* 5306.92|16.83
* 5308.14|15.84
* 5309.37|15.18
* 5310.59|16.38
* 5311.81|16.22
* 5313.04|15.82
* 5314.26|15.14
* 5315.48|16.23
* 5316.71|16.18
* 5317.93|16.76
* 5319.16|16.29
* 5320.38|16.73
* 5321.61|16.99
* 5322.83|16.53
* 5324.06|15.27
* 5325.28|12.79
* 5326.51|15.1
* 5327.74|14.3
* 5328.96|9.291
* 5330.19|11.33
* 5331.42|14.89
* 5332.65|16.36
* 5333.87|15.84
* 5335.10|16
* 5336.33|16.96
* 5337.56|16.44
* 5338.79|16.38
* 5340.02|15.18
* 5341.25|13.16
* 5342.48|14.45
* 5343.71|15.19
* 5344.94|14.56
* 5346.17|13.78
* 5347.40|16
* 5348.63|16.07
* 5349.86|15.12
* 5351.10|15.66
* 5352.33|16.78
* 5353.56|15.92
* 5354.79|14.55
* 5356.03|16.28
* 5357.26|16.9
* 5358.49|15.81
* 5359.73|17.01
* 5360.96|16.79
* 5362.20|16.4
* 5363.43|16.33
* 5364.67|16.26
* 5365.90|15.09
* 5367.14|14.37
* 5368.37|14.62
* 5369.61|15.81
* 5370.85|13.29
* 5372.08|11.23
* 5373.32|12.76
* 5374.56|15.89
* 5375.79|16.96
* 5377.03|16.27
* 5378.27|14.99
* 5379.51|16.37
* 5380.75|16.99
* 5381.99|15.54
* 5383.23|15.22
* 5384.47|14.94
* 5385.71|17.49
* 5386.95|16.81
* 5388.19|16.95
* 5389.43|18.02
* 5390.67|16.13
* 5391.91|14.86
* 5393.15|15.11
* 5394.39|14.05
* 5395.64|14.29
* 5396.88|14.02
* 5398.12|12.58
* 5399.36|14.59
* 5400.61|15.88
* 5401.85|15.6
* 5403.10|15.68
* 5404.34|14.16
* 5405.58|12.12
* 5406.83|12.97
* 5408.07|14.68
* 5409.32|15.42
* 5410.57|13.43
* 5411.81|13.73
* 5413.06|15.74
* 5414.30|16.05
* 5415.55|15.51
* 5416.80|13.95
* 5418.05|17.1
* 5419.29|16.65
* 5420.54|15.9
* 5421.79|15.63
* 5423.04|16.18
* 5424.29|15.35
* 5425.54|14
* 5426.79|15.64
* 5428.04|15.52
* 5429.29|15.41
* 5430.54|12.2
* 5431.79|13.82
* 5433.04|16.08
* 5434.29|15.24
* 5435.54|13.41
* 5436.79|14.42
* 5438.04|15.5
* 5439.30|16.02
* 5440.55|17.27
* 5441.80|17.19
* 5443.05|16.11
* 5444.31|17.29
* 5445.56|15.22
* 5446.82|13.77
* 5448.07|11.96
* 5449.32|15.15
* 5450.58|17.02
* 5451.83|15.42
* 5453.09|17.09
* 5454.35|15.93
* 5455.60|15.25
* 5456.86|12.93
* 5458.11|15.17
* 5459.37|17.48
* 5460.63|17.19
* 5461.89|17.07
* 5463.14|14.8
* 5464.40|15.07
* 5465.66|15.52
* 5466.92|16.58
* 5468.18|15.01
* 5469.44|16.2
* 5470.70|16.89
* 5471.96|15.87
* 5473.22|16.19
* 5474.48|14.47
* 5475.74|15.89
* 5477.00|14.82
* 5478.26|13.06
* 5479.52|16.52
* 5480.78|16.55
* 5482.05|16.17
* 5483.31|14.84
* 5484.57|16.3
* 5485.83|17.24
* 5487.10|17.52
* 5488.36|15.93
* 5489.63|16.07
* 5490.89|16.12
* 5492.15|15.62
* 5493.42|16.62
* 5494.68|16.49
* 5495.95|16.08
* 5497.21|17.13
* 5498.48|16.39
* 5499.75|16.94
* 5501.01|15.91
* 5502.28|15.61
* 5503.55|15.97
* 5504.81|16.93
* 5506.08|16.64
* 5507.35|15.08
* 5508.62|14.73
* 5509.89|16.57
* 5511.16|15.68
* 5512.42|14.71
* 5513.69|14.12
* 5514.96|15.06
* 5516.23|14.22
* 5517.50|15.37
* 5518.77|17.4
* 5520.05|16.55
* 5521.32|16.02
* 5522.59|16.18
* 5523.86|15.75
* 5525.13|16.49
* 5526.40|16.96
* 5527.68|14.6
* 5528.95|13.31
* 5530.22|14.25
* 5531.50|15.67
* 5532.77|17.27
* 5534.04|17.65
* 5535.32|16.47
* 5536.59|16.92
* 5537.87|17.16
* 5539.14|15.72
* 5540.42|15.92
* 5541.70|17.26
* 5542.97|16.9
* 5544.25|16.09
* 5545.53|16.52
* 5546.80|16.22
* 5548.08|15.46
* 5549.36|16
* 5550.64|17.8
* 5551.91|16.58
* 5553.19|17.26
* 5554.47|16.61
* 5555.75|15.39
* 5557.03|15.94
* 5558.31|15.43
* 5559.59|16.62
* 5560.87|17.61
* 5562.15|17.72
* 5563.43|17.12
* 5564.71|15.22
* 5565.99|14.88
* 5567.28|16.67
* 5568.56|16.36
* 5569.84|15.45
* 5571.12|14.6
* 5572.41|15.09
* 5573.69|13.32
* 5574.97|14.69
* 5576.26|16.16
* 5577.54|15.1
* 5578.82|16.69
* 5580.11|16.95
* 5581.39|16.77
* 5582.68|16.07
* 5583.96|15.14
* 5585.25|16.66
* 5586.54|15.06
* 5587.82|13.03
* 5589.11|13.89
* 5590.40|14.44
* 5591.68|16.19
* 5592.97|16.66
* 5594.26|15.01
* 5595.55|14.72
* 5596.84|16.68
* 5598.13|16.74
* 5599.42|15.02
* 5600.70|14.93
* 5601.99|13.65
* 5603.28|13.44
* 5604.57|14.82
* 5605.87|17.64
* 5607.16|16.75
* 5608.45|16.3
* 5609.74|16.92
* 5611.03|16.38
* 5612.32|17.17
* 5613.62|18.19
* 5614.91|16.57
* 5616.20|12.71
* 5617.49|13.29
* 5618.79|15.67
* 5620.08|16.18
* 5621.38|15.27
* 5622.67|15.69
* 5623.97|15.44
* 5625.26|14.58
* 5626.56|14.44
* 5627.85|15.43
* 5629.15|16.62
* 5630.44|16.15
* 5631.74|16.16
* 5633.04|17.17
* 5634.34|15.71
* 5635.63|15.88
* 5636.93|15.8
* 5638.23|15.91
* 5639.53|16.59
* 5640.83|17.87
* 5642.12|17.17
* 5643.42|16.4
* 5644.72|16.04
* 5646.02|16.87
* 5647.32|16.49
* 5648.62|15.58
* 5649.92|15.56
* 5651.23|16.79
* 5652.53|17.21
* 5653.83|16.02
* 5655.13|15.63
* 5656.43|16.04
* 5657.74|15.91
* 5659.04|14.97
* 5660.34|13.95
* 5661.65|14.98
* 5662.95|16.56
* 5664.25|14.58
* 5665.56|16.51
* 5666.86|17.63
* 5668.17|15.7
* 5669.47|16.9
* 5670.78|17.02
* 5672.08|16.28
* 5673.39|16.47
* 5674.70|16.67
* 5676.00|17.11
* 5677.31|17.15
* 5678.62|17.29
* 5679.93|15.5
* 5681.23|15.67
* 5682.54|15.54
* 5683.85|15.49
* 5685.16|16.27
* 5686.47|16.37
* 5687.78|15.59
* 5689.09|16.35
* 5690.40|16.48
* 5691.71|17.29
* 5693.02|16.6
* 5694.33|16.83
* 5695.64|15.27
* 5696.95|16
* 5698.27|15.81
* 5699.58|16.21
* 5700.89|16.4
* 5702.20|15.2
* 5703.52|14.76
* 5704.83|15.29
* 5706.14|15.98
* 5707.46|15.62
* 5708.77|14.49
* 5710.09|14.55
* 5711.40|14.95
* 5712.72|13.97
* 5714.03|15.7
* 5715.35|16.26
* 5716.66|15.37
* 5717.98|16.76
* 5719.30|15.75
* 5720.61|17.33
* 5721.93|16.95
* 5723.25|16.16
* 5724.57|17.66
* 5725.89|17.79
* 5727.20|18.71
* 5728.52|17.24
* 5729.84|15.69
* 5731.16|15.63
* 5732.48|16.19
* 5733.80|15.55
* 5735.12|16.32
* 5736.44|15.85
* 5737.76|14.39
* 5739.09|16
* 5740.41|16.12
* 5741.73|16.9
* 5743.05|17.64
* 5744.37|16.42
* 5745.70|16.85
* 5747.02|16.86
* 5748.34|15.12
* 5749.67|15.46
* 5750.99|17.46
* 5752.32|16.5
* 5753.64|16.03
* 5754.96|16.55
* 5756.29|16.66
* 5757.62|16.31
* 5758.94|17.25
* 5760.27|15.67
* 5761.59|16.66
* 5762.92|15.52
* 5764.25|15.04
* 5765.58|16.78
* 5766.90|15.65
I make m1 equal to 15.8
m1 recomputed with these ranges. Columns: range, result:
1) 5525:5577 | 16.1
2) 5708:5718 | 15.2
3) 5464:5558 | 16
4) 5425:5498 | 15.6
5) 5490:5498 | 16.3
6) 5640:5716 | 16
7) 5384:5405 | 15.4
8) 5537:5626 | 15.8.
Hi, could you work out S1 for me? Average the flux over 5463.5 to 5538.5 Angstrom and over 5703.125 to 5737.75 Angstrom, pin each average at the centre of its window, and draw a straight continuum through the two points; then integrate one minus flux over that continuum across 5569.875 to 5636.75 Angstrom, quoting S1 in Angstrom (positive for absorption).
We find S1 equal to 1.6 Angstrom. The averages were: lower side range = 15.9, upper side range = 16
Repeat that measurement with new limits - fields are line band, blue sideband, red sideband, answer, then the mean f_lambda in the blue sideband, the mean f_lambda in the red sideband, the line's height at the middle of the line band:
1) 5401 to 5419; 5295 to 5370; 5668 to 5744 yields 0.9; 15.4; 16.2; 15.6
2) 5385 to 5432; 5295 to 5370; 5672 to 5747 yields 1.5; 15.4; 16.2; 15.6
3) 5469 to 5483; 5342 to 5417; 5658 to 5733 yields -0.1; 15.3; 16.1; 15.5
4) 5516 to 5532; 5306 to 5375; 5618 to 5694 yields 0.2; 15.3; 16.1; 15.8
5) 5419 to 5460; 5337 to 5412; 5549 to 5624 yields 0.1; 15.3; 15.8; 15.4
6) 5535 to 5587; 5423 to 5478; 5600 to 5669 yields -1.4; 15.4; 15.9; 15.7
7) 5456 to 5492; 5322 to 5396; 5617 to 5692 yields -0.5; 15.3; 16.1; 15.6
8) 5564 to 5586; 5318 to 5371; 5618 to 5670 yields 0.3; 15.4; 16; 15.8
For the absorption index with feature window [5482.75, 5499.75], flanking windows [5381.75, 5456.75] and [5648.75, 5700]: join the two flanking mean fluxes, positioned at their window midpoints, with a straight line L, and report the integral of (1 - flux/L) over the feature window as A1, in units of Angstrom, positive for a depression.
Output -1.0 Angstrom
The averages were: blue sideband 15.2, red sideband 16.2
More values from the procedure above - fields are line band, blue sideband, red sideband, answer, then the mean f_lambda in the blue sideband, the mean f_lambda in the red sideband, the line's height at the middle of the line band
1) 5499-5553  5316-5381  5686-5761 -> -1.0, 15.3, 16.2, 15.7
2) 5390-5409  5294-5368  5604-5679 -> 1.4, 15.5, 16.1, 15.6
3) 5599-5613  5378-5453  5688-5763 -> 0.1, 15.3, 16.2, 15.8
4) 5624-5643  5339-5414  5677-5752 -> -0.2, 15.2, 16.1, 15.9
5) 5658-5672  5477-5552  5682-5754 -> 0.2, 16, 16.1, 16.1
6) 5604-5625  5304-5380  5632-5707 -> 0.2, 15.4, 16.2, 16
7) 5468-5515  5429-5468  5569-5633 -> -1.4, 15.4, 15.5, 15.5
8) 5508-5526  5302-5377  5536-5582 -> 0.4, 15.4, 16.2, 16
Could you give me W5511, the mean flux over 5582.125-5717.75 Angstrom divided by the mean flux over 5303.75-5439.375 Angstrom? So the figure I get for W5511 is 1.04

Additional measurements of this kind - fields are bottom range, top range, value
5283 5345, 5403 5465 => 0.99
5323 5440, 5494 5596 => 1.05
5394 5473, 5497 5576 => 1.05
